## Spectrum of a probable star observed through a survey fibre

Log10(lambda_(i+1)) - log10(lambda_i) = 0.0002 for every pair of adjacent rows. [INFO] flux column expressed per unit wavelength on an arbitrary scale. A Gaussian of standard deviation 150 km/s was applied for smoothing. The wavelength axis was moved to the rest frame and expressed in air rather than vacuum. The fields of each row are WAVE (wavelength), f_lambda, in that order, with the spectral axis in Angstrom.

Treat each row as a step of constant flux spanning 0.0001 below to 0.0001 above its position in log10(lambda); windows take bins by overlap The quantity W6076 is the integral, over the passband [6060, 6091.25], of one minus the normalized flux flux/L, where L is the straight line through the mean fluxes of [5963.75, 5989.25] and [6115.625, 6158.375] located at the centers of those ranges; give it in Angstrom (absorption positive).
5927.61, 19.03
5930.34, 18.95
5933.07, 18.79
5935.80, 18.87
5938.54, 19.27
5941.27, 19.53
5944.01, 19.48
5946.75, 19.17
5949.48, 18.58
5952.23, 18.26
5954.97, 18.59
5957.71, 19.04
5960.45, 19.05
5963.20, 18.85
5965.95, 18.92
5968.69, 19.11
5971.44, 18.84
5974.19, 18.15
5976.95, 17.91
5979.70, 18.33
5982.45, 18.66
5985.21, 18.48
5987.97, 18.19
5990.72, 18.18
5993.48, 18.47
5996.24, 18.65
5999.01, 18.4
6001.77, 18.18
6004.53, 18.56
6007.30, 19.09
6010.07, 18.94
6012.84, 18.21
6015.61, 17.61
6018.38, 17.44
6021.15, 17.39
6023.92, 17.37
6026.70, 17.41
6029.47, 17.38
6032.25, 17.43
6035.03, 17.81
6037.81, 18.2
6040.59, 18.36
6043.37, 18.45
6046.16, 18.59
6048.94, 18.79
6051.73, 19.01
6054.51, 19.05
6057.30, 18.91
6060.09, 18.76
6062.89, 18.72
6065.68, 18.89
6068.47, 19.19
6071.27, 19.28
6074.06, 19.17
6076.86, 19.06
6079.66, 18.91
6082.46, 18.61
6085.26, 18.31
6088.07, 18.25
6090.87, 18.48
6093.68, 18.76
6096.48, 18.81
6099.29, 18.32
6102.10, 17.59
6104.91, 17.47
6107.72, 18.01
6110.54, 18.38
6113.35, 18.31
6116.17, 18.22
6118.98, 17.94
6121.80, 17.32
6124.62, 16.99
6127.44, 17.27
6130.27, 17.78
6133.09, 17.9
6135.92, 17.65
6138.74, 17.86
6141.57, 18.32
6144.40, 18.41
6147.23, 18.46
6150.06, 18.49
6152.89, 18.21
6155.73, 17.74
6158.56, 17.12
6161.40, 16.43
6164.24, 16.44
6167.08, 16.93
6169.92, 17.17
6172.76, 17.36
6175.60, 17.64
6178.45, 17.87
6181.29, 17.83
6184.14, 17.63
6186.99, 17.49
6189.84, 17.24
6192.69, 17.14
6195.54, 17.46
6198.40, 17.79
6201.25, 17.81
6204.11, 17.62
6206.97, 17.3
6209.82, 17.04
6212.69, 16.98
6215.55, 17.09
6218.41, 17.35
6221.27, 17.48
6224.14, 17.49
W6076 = -1.19 Angstrom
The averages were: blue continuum 18.5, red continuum 17.9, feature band 18.8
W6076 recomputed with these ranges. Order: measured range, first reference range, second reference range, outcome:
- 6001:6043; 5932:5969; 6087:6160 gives 1.4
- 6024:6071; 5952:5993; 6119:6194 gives -0.7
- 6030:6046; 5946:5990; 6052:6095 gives 0.6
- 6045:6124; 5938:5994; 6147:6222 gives -2.2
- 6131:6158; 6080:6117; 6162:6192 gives -0.5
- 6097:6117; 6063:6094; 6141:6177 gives 0.3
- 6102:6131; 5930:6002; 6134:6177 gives 0.1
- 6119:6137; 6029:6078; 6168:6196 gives 0.4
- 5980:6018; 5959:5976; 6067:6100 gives 0.8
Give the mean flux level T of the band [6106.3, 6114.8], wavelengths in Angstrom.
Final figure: 18.2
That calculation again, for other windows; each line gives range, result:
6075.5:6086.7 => 18.7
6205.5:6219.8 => 17.2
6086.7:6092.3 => 18.4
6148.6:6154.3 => 18.4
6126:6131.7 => 17.5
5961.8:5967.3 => 18.9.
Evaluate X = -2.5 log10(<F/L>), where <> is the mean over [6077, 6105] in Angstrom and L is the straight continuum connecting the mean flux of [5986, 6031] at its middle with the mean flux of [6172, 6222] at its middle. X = -0.04 mag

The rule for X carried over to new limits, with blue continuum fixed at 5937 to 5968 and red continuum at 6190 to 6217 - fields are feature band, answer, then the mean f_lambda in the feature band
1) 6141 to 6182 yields 0.00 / 17.6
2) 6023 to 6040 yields 0.05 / 17.6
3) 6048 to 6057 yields -0.04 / 19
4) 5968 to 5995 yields 0.02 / 18.4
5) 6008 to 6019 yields 0.03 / 18.2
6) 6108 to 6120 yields -0.02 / 18.2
